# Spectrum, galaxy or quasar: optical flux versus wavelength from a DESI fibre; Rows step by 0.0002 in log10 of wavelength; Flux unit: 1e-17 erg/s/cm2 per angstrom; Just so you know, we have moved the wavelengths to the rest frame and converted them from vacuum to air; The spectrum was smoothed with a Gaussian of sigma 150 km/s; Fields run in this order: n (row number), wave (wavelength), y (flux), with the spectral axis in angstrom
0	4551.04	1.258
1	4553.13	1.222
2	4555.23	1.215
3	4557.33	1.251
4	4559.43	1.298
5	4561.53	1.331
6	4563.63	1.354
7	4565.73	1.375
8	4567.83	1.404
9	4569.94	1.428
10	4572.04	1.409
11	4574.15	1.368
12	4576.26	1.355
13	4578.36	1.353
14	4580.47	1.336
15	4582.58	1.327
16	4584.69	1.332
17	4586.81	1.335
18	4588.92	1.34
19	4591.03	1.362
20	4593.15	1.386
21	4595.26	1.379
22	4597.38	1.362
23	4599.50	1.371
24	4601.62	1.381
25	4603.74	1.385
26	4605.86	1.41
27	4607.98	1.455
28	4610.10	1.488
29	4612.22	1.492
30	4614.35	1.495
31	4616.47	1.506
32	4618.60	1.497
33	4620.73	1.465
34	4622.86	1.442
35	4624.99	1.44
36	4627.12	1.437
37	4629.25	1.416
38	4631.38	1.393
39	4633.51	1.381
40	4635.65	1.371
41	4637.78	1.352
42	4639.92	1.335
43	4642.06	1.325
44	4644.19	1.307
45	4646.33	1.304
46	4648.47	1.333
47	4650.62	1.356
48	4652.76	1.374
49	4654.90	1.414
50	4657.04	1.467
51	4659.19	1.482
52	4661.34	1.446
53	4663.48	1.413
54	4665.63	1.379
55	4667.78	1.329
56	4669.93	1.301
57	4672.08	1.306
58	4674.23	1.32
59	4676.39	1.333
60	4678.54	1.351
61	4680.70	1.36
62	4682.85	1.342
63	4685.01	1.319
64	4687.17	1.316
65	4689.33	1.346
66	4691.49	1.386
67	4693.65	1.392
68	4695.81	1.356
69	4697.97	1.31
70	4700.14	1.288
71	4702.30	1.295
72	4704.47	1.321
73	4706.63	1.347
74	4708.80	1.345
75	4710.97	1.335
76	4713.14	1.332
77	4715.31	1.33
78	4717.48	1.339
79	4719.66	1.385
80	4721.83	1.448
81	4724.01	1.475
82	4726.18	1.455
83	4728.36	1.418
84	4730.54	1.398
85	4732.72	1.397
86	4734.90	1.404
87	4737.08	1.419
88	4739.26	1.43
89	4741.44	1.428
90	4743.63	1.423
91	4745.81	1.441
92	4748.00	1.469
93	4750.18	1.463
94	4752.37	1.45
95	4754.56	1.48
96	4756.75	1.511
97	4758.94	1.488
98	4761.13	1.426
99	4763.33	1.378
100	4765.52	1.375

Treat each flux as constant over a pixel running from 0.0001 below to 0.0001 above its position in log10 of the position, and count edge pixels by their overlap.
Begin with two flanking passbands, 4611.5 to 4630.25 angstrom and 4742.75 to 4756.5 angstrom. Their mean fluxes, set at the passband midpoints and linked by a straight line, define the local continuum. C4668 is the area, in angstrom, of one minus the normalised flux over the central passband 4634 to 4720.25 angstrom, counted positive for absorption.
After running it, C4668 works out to 6.6 angstrom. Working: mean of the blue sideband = 1.46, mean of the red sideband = 1.46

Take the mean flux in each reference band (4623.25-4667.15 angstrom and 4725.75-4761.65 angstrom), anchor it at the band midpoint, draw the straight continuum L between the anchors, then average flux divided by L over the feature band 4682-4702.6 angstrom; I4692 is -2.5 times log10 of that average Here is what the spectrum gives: 0.06 mag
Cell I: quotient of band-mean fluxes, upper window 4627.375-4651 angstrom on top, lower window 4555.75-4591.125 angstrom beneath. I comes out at 1.00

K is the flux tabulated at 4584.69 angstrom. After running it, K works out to 1.332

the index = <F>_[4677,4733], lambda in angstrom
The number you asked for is 1.36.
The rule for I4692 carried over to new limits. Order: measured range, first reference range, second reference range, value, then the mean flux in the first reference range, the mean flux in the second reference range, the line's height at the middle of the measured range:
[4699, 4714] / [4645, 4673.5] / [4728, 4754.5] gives 0.067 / 1.38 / 1.43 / 1.41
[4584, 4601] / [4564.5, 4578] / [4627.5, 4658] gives 0.018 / 1.39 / 1.37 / 1.38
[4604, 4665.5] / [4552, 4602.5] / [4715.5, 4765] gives -0.030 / 1.34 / 1.43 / 1.37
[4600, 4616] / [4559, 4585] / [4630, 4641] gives -0.061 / 1.36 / 1.37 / 1.37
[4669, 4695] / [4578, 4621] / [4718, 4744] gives 0.059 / 1.4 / 1.42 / 1.41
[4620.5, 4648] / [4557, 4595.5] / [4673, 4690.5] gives -0.027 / 1.36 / 1.34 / 1.34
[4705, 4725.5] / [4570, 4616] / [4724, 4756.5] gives 0.045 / 1.39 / 1.44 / 1.43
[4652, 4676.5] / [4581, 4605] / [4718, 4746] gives 0.007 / 1.36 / 1.42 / 1.39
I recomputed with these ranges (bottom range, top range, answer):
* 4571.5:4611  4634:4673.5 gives 0.99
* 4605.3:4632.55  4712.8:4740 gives 0.96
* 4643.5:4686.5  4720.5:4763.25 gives 1.06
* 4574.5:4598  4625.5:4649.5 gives 1.01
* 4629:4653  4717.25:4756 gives 1.06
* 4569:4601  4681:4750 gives 1.01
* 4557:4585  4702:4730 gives 1.01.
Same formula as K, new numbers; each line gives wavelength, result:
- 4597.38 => 1.362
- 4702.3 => 1.295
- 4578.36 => 1.353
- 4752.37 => 1.45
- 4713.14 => 1.332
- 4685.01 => 1.319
